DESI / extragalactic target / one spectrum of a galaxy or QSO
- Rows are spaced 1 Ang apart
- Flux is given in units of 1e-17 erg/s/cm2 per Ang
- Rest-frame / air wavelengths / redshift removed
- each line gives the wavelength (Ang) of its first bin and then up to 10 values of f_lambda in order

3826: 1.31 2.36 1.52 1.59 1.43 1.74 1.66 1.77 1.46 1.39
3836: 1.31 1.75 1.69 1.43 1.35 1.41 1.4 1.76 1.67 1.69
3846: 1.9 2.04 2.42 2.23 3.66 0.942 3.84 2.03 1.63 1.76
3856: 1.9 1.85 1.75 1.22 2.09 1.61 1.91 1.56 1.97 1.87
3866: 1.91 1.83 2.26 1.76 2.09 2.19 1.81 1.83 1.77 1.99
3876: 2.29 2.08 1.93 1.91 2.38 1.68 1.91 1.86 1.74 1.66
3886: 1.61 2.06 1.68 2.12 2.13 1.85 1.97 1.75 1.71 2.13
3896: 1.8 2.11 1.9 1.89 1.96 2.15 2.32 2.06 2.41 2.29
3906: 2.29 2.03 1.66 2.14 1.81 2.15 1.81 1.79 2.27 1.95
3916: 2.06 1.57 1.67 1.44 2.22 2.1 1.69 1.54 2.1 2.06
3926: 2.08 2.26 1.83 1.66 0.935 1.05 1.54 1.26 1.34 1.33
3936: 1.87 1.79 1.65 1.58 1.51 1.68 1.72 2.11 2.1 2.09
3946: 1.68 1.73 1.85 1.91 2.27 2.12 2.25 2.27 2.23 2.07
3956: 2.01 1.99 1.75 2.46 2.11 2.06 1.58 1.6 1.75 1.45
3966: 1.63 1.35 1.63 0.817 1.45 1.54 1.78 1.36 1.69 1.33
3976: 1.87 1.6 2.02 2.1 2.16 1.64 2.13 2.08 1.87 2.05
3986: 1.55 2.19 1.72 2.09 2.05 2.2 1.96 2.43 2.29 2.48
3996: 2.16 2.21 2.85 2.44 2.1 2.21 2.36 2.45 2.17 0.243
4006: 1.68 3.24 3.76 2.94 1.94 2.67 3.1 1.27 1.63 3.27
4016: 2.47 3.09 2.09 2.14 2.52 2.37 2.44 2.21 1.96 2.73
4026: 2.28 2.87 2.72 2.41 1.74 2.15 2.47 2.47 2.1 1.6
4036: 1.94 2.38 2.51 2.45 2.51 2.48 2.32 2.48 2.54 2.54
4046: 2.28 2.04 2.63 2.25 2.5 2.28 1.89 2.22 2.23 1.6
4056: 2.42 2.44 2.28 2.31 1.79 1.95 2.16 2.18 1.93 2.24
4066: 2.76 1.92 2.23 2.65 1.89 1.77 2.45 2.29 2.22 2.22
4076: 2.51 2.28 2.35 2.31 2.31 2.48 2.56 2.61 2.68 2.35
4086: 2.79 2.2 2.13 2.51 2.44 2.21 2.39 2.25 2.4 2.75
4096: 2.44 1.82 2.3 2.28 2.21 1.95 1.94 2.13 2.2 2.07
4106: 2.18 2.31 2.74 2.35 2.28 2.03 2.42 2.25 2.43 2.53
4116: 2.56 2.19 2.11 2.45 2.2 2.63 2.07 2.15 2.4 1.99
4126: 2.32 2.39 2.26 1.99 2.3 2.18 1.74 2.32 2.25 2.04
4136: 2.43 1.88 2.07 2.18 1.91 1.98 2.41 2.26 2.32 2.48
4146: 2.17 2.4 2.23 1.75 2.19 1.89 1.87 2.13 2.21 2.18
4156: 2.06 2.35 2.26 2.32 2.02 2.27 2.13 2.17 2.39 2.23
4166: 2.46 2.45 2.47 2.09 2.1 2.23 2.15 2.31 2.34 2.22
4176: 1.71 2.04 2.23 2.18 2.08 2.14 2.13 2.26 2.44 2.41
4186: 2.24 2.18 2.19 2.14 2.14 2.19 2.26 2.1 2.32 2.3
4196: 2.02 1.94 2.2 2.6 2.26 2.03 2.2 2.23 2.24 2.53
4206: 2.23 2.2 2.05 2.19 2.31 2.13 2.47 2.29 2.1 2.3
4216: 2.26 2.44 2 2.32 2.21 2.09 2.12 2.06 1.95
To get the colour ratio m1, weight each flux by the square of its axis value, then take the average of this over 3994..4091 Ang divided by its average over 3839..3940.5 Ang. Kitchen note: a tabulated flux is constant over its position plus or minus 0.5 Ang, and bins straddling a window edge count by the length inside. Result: 1.33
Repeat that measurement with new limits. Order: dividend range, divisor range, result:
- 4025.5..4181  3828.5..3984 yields 1.34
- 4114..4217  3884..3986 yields 1.34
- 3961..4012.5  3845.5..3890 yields 1.08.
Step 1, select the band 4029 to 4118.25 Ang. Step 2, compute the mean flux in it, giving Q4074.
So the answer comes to 2.28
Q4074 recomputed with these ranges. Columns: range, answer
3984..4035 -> 2.29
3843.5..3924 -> 1.96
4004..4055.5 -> 2.32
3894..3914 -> 2.03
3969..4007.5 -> 1.98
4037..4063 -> 2.28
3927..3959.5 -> 1.81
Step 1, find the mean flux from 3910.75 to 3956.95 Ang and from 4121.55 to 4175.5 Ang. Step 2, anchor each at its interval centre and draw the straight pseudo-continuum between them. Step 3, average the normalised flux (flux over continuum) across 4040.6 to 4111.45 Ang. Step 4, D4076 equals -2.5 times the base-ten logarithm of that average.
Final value -0.11 mag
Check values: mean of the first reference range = 1.83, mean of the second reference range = 2.19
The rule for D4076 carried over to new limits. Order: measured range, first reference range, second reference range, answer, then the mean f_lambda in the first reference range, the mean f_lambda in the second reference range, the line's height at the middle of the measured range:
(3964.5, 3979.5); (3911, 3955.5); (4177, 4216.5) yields 0.19 mag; 1.82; 2.22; 1.88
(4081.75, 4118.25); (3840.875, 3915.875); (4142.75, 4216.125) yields -0.09 mag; 1.96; 2.21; 2.14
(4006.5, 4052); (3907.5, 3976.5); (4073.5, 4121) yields -0.16 mag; 1.78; 2.33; 2.09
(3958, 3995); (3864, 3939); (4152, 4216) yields 0.08 mag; 1.88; 2.22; 1.97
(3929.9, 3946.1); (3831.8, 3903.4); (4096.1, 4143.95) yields 0.22 mag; 1.89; 2.22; 1.98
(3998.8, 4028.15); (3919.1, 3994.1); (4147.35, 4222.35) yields -0.23 mag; 1.82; 2.2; 1.91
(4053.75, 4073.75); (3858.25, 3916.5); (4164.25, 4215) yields -0.03 mag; 1.95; 2.22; 2.11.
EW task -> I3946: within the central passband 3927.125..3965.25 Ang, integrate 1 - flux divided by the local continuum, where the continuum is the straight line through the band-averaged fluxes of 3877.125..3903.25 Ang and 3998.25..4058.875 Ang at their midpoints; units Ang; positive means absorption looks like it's 5.36 Ang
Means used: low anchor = 1.93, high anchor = 2.33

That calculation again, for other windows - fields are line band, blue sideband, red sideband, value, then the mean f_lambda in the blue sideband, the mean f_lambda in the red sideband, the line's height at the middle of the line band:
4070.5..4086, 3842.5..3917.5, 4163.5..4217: -1.7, 1.97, 2.23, 2.13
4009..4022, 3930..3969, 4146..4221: -3.5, 1.78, 2.21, 1.9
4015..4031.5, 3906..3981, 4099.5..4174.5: -3.7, 1.8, 2.22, 1.97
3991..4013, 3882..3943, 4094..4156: -3.7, 1.85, 2.21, 2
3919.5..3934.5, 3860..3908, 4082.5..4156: 2.2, 1.96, 2.25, 2.01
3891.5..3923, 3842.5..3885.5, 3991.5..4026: 1.7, 1.96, 2.35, 2.07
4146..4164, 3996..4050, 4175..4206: 0.6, 2.35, 2.2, 2.23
